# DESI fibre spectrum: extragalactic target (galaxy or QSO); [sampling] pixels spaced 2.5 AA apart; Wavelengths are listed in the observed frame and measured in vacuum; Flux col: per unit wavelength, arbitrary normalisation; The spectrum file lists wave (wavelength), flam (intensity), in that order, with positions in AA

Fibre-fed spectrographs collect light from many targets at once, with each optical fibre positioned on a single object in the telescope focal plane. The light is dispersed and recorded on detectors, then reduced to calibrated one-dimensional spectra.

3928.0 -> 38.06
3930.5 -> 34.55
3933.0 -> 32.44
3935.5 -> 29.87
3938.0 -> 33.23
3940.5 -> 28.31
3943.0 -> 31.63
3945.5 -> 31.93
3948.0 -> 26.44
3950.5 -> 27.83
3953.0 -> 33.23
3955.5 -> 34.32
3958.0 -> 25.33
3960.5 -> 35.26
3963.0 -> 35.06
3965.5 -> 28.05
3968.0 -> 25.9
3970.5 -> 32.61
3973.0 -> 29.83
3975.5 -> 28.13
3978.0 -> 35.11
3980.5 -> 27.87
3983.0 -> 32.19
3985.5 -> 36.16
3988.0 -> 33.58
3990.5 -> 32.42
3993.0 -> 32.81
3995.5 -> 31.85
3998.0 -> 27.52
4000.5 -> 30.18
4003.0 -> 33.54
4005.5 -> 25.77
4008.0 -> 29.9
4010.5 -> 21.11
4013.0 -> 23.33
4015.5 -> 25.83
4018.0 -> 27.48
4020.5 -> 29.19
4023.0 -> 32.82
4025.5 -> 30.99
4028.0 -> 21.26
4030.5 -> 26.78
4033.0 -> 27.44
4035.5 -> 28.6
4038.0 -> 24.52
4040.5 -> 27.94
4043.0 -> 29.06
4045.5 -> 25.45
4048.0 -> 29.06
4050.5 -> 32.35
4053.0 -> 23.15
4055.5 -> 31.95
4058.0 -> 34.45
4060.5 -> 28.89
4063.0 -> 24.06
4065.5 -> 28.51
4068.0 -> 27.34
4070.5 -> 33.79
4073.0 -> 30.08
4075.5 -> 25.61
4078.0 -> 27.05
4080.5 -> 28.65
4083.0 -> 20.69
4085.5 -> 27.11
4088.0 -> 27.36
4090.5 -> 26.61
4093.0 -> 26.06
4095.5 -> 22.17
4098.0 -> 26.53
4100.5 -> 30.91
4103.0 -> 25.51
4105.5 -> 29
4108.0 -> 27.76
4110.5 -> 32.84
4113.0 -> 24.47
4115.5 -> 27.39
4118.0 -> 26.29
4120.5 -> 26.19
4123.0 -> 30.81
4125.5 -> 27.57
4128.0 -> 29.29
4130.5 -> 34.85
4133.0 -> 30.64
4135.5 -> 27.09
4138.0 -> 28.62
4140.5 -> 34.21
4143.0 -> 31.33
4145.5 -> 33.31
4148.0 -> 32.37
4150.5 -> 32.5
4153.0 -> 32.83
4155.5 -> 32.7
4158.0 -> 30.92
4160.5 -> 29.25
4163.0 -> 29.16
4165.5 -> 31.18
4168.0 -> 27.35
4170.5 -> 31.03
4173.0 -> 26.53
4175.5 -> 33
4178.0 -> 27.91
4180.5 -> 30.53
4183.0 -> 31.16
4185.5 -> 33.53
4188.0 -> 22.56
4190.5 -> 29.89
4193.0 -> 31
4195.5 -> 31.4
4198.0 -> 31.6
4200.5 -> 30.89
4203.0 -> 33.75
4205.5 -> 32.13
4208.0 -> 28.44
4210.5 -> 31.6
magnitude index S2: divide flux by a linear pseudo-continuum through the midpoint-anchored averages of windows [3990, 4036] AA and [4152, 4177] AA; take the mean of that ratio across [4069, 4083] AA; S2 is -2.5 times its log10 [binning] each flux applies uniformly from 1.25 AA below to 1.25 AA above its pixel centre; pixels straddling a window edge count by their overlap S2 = 0.033 mag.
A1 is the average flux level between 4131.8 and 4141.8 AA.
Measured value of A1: 30.1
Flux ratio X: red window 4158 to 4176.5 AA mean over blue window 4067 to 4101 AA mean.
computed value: 1.10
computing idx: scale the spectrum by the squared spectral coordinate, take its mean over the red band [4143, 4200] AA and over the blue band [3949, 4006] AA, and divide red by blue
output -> 1.1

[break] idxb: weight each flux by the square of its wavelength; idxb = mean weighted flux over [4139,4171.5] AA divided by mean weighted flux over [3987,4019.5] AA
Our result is 1.17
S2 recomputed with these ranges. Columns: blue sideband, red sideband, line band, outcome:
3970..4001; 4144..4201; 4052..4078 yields 0.09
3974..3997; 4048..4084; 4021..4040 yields 0.09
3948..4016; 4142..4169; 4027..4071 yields 0.10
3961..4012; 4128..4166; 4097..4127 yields 0.12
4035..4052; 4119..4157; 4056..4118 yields 0.06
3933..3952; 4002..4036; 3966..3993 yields -0.09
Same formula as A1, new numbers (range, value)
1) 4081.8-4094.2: 25.6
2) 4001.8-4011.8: 27.5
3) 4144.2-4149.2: 32.8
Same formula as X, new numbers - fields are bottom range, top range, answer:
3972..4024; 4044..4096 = 0.93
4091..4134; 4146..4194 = 1.08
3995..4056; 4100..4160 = 1.08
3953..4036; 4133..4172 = 1.04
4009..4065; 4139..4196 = 1.11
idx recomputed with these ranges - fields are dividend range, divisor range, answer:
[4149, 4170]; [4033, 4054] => 1.18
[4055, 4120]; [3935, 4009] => 0.95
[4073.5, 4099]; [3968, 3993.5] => 0.86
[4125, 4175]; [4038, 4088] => 1.14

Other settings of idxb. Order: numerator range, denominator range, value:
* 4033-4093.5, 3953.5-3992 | 0.93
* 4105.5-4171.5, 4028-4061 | 1.12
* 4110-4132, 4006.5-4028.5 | 1.12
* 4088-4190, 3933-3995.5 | 1.03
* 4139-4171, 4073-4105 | 1.23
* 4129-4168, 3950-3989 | 1.09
